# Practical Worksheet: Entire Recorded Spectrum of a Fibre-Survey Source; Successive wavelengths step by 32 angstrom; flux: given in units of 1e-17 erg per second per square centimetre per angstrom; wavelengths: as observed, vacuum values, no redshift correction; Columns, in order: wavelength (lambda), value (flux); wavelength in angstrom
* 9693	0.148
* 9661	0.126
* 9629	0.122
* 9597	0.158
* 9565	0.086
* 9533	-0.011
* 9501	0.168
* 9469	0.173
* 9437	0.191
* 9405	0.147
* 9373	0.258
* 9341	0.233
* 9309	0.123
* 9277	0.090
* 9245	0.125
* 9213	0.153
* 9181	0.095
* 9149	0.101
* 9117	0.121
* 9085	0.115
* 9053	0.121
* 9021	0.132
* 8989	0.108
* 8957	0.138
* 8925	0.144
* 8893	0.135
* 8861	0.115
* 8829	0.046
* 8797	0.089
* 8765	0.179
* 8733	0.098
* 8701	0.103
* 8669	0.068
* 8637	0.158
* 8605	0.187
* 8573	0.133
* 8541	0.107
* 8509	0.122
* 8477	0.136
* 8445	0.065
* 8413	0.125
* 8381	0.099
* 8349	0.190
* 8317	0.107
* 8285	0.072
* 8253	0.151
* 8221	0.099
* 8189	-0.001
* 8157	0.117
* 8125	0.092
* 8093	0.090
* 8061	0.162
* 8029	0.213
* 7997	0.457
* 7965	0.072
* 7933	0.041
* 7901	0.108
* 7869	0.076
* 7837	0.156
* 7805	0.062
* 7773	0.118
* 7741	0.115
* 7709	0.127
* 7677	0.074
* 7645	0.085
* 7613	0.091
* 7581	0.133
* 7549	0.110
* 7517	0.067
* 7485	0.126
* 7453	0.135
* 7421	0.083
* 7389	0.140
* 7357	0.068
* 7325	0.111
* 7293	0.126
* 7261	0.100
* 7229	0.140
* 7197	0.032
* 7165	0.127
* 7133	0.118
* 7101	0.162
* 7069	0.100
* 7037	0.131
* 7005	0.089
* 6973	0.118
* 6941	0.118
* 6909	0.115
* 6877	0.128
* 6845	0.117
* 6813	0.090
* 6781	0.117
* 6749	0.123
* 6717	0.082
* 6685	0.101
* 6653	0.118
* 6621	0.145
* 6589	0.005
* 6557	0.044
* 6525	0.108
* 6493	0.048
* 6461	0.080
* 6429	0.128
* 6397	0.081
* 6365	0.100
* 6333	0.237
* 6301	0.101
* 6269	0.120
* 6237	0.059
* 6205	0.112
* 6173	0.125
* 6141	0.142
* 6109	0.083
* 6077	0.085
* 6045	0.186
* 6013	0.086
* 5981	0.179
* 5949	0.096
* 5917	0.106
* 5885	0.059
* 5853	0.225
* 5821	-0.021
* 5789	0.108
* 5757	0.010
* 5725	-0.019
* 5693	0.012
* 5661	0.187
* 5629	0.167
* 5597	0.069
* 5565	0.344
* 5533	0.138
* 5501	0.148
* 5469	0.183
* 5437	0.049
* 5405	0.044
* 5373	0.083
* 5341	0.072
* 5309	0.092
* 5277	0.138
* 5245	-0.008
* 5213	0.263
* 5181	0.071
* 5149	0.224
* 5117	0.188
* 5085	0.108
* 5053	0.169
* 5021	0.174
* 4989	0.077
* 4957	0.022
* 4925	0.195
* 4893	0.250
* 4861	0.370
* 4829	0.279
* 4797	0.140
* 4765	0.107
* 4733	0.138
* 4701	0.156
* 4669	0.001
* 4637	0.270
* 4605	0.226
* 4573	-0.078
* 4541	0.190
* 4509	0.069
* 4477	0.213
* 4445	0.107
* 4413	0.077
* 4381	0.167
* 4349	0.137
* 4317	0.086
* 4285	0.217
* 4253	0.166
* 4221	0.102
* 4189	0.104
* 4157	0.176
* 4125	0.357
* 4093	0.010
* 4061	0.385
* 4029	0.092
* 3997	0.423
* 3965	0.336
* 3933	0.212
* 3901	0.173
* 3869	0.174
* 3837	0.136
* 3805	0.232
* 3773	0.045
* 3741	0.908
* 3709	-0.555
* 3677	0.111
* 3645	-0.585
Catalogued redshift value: 1.148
